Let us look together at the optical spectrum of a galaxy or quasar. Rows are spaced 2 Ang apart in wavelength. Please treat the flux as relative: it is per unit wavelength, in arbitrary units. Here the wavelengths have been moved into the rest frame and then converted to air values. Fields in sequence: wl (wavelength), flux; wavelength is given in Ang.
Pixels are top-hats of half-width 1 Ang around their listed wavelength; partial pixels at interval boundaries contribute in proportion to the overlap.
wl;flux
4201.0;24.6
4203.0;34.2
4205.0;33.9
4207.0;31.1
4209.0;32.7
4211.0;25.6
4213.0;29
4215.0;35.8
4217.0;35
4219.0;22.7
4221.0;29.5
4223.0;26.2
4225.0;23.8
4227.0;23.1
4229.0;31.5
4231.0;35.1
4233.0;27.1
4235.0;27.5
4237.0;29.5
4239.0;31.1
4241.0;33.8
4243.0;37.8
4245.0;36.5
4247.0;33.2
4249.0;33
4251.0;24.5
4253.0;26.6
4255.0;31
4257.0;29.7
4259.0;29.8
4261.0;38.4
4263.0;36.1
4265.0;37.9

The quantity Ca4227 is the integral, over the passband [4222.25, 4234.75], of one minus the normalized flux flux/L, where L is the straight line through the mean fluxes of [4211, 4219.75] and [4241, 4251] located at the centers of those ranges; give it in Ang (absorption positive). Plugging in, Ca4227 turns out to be 1.6 Ang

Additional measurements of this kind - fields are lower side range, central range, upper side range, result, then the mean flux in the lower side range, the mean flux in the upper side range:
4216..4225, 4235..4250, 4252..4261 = -1.9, 27.8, 30.3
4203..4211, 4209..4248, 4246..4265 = 1.9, 31.9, 31.7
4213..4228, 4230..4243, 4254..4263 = -0.5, 28.1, 32.7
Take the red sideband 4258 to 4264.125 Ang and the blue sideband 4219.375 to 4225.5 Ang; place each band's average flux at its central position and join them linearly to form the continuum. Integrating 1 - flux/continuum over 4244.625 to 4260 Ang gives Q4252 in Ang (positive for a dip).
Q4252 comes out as 1.2 Ang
